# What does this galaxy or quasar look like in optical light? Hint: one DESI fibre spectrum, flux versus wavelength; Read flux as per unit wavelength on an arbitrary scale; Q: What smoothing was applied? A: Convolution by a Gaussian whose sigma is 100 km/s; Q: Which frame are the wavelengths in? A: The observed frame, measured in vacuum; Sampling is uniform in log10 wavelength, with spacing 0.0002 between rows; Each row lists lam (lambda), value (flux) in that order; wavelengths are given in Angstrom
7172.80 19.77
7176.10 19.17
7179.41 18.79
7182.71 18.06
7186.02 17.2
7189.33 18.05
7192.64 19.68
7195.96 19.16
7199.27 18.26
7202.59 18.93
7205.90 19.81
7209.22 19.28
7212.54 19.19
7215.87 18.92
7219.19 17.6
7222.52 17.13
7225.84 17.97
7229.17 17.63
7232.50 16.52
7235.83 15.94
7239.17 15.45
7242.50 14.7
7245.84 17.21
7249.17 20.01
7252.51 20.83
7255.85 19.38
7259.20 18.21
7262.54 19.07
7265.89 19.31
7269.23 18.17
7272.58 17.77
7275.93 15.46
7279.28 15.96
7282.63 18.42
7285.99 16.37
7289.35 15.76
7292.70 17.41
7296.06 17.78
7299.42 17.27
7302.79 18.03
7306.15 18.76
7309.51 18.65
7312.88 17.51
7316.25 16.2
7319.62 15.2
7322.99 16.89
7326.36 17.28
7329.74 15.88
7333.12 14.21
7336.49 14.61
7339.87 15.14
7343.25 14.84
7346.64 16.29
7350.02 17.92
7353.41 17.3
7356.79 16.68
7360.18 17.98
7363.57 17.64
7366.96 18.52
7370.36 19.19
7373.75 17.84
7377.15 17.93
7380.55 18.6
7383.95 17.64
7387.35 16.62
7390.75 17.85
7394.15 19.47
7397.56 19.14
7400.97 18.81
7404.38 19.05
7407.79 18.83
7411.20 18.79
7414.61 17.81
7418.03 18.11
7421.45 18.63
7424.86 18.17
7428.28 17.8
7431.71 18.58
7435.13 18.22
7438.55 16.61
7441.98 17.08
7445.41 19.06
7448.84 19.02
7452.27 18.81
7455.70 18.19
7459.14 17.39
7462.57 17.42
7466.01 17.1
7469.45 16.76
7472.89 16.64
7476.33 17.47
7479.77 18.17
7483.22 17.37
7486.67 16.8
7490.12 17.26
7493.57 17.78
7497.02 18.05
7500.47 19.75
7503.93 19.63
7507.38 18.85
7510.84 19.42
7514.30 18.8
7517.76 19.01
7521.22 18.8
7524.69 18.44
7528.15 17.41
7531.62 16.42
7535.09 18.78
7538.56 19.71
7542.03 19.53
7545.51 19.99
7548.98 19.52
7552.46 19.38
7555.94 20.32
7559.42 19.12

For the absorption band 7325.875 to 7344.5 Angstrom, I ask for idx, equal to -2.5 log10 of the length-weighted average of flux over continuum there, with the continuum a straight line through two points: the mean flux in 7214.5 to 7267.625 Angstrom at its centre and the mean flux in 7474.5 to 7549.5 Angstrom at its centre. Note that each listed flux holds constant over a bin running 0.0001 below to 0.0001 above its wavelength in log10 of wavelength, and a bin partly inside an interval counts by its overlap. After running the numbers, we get 0.19 mag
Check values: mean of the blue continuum 17.9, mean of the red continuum 18.5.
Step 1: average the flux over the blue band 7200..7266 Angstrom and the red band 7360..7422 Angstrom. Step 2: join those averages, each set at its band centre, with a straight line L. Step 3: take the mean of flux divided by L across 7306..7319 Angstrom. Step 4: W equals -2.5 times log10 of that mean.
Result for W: 0.05 mag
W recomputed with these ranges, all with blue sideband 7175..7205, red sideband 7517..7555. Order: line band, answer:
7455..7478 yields 0.094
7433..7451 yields 0.044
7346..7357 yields 0.093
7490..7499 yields 0.058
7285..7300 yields 0.107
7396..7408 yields -0.012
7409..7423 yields 0.024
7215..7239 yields 0.086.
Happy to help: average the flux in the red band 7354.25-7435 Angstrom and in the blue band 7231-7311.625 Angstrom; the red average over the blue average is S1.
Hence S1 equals 1.0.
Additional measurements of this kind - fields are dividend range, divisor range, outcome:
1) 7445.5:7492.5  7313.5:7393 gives 1.04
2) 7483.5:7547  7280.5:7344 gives 1.11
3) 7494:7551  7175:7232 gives 1.02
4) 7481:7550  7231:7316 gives 1.06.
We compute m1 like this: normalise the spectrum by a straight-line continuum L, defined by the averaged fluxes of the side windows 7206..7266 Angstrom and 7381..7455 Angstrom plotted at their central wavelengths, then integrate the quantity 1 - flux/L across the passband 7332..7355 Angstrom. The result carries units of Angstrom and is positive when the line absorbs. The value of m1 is 3.0 Angstrom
